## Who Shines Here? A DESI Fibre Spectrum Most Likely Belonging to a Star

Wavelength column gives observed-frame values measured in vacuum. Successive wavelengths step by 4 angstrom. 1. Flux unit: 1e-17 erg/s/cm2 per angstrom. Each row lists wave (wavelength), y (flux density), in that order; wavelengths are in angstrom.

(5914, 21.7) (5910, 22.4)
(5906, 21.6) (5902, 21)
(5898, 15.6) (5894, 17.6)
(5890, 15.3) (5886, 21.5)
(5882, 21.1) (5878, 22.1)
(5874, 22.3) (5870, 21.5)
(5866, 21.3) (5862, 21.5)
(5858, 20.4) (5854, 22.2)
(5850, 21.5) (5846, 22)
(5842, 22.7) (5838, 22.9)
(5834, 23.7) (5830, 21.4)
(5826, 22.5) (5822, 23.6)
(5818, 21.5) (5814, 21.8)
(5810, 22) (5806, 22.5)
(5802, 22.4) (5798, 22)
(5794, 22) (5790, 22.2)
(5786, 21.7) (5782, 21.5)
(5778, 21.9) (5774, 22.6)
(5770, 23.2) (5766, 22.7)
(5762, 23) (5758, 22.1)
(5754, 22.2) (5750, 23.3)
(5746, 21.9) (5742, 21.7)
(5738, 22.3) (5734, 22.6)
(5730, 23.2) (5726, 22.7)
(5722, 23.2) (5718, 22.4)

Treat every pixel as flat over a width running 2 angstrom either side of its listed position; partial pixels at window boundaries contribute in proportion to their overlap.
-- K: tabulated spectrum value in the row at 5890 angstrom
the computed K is 15.3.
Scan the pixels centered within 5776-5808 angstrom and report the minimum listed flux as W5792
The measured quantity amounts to 21.5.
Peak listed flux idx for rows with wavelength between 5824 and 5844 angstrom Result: 23.7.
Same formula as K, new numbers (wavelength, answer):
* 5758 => 22.1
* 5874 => 22.3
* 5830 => 21.4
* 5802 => 22.4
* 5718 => 22.4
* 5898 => 15.6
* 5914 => 21.7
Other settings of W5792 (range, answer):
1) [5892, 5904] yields 15.6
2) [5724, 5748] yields 21.7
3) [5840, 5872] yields 20.4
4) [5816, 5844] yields 21.4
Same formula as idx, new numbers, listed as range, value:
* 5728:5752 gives 23.3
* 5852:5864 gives 22.2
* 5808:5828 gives 23.6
